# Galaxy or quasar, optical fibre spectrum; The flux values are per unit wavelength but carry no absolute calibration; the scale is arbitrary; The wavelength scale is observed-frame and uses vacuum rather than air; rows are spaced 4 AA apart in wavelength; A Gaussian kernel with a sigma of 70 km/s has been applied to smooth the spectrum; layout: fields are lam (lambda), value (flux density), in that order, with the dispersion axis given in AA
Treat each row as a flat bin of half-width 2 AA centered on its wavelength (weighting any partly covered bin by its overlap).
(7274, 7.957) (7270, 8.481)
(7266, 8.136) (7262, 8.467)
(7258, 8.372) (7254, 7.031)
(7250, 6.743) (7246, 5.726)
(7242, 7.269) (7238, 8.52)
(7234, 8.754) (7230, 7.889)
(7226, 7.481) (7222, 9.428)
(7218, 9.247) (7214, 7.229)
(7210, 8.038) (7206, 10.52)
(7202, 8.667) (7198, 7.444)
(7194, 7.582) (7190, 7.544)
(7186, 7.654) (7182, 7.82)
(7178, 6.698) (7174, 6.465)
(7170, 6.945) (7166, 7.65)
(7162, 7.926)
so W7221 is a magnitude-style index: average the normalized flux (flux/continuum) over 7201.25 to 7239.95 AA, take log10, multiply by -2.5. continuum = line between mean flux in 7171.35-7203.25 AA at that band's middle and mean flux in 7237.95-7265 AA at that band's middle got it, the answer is -0.16 mag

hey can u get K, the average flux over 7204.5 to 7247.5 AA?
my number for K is 8.19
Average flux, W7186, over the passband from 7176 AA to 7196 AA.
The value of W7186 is 7.46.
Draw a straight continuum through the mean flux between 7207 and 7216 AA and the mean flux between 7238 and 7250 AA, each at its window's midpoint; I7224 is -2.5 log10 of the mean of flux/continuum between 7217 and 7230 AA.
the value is -0.133 mag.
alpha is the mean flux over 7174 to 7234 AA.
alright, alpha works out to 8.06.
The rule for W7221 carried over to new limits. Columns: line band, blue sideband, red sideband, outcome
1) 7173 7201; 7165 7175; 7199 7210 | 0.09 mag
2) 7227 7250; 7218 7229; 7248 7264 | 0.08 mag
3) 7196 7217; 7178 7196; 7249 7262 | -0.12 mag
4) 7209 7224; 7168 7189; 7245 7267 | -0.17 mag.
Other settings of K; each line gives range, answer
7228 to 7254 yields 7.45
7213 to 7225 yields 8.66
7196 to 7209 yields 8.81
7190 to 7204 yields 7.85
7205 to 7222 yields 8.73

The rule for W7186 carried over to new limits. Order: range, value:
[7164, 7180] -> 6.94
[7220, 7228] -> 8.45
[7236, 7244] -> 7.89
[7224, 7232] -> 7.69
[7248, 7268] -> 7.75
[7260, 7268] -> 8.3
